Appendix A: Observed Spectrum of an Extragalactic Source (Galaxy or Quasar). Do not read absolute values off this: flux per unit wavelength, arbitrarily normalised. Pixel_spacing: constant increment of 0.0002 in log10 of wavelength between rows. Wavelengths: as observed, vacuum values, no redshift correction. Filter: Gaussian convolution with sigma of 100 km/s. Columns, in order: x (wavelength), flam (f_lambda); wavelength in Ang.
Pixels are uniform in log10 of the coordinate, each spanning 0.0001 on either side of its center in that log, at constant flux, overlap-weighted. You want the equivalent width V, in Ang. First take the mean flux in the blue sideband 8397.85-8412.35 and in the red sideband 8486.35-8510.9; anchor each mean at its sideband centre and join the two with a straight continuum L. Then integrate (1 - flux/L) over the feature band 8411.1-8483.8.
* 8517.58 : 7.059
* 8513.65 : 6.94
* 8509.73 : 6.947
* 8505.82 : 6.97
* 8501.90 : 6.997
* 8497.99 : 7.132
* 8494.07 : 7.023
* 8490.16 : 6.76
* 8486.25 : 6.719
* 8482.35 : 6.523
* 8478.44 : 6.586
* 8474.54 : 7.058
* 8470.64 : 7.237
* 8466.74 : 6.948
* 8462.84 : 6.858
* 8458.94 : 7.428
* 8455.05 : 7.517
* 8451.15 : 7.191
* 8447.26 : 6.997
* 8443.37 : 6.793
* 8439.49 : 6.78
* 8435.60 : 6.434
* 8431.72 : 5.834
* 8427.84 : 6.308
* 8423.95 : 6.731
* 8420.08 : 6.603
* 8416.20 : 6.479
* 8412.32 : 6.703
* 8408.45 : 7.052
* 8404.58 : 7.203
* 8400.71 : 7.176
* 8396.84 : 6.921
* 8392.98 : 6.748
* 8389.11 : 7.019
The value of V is 2.3 Ang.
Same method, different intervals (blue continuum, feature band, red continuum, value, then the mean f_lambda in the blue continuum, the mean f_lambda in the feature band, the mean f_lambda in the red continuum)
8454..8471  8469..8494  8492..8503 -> 1.00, 7.18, 6.83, 7.05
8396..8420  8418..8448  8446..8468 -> 2.10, 6.9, 6.54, 7.17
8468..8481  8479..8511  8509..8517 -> 0.36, 6.94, 6.87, 6.96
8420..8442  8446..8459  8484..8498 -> -1.34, 6.45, 7.28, 6.87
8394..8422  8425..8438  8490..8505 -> 1.24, 6.87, 6.25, 7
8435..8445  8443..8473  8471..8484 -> -1.76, 6.7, 7.14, 6.79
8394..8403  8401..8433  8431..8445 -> 0.62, 7.03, 6.66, 6.51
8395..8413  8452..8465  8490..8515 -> -0.46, 7.03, 7.25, 6.98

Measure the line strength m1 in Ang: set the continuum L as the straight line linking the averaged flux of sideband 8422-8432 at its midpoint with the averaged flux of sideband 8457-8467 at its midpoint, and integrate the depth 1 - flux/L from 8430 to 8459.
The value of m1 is -0.4 Ang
